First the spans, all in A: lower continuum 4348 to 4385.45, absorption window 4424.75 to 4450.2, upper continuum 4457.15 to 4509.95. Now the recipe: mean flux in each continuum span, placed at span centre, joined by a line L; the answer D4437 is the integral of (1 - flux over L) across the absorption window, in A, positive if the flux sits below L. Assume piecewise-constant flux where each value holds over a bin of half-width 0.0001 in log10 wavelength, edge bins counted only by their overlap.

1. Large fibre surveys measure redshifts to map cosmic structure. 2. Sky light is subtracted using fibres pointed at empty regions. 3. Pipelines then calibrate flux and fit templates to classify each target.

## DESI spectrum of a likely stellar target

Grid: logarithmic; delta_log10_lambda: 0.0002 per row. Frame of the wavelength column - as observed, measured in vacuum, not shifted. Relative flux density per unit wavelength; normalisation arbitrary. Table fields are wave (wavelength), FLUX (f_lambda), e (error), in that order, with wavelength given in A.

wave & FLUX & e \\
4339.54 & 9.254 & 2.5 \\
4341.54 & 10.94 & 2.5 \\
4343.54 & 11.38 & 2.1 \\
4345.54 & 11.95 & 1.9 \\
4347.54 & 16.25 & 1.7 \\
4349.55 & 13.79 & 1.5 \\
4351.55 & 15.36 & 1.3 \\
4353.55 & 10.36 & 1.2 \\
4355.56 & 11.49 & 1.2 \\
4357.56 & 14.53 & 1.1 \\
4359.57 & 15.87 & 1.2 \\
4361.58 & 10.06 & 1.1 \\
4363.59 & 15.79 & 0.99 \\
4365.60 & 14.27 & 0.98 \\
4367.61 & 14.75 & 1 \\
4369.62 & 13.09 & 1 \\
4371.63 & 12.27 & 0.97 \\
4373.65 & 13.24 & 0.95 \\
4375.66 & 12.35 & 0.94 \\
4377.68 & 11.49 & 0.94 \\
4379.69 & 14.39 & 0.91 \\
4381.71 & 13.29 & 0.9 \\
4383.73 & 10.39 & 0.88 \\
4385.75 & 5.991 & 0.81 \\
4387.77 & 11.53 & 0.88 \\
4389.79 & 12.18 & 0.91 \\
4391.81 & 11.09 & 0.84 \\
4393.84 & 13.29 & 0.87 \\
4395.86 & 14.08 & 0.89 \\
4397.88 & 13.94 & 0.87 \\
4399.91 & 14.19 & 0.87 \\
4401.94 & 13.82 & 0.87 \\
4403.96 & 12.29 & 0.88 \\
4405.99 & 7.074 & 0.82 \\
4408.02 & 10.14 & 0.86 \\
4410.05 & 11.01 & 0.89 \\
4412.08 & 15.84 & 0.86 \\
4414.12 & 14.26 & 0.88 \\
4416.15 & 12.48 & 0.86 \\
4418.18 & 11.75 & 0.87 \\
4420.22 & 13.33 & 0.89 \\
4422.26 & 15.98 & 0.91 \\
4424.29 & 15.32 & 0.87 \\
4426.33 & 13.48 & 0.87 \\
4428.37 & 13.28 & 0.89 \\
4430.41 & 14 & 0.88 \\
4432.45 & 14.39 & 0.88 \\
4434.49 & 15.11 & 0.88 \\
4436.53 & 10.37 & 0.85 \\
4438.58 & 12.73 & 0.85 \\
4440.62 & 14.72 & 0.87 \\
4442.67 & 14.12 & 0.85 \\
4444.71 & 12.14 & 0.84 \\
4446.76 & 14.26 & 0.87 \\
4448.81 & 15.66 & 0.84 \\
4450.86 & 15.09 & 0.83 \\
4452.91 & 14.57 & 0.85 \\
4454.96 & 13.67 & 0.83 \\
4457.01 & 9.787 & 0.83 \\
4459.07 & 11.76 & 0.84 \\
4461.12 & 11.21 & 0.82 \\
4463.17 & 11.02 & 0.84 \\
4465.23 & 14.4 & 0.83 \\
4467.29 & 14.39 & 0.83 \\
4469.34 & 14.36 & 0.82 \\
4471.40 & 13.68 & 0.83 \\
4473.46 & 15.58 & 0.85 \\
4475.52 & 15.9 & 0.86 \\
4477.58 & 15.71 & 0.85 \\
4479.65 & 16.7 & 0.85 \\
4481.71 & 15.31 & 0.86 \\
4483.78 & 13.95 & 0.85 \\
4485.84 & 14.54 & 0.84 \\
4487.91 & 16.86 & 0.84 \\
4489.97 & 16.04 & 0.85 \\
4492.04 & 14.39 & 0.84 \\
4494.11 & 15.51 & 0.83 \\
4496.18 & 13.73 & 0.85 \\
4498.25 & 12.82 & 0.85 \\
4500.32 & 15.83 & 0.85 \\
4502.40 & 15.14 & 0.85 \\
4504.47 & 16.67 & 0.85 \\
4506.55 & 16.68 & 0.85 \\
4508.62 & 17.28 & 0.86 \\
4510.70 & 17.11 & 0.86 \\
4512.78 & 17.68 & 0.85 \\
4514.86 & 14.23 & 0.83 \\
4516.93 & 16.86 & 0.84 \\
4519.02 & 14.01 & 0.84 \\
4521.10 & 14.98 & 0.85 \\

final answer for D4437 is 0.6 A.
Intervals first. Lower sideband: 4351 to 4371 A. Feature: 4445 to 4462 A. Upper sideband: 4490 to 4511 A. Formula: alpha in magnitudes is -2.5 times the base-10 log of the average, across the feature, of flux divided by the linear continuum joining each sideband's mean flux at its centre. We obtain 0.12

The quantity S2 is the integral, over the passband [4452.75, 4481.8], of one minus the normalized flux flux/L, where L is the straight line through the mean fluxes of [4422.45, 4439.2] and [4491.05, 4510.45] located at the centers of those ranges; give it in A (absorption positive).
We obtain 1.6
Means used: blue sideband 13.7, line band 13.8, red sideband 15.4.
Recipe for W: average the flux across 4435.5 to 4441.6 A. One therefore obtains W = 12.6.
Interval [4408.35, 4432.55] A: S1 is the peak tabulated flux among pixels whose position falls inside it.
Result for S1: 15.98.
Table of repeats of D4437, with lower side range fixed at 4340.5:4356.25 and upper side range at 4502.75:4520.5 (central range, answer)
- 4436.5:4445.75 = 1.0 A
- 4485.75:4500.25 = 0.8 A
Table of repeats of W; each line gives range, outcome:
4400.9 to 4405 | 13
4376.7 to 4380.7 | 13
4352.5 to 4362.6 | 12.5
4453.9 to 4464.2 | 11.5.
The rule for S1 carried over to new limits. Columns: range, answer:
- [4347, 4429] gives 16.25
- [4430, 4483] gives 16.7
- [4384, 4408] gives 14.19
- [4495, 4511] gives 17.28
